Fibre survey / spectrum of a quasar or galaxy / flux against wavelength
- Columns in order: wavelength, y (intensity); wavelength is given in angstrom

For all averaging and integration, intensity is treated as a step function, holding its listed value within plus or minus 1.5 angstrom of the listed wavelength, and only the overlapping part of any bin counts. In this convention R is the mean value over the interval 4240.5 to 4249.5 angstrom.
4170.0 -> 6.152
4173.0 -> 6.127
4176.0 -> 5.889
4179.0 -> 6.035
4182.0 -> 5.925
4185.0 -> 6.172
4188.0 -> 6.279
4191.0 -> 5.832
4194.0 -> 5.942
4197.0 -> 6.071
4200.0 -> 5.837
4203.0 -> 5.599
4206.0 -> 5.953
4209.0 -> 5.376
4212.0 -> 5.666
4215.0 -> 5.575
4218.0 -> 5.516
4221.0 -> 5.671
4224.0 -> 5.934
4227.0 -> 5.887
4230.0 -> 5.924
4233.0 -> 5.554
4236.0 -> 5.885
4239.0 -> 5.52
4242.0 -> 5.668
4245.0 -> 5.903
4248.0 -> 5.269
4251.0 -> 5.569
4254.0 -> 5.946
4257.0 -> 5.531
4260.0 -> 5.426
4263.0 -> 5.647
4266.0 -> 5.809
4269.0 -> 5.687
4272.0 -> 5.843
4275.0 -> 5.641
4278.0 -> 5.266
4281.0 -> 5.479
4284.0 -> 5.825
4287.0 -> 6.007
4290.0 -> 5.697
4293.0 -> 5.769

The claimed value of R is 5.61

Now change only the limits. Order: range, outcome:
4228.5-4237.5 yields 5.79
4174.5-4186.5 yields 6.01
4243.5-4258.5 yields 5.64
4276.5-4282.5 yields 5.37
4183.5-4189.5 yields 6.23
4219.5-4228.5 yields 5.83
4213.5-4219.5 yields 5.55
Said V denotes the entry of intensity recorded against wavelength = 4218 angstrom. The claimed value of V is 5.516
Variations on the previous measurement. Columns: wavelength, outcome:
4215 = 5.575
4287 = 6.007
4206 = 5.953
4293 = 5.769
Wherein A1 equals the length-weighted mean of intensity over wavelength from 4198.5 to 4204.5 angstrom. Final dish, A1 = 5.72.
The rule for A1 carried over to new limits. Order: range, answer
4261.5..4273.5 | 5.75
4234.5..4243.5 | 5.69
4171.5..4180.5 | 6.02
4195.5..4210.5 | 5.77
